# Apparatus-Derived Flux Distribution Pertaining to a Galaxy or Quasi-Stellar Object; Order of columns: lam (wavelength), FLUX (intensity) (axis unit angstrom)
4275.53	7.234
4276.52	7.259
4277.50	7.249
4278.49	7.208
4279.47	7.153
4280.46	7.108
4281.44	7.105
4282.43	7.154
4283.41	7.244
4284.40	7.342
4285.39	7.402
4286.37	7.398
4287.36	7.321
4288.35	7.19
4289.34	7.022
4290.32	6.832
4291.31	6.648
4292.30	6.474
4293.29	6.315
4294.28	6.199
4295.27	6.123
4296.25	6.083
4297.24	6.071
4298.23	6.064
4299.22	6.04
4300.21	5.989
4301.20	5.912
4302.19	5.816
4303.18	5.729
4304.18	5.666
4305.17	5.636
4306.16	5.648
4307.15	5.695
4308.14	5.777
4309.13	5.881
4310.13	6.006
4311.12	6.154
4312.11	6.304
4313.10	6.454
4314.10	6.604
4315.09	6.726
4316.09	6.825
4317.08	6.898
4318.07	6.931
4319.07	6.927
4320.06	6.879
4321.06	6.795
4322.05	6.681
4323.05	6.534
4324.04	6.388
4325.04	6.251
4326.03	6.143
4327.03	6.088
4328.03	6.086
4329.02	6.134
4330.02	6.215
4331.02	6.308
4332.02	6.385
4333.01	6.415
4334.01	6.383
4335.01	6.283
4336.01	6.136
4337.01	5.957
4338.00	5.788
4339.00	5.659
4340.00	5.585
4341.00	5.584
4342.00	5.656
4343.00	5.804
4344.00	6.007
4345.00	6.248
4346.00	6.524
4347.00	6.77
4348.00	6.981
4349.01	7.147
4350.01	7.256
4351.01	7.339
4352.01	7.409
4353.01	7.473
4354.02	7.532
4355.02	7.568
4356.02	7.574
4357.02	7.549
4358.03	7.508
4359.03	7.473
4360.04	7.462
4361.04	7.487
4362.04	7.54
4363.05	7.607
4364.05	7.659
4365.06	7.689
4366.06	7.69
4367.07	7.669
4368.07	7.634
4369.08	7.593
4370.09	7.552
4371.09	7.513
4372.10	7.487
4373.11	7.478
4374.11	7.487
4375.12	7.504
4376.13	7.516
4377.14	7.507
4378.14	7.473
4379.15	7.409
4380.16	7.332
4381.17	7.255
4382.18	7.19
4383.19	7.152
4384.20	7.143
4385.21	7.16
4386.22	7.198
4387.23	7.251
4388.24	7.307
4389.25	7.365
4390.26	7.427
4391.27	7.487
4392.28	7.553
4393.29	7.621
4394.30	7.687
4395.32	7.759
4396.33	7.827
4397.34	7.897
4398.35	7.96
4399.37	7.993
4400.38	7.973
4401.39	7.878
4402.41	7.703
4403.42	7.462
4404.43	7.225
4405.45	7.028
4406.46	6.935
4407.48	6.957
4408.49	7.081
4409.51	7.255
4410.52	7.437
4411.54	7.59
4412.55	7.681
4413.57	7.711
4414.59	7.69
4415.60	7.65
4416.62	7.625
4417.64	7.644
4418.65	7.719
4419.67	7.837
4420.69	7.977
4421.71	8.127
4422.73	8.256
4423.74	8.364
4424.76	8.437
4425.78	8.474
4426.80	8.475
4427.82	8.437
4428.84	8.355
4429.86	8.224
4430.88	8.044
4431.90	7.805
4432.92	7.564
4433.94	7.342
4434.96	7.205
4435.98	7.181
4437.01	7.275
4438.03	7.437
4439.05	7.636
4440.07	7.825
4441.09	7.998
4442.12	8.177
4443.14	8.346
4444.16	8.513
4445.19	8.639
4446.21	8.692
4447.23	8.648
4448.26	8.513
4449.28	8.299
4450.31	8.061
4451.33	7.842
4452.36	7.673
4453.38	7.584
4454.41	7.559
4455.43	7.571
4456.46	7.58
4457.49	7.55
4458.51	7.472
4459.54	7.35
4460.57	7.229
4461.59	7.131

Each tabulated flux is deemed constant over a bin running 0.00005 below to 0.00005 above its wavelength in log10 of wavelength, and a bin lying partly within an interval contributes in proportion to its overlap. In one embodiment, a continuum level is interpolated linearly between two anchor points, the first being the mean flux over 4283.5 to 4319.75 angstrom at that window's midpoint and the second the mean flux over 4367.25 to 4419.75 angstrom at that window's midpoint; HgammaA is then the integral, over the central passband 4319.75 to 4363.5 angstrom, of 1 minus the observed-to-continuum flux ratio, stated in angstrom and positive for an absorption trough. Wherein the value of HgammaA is 1.50 angstrom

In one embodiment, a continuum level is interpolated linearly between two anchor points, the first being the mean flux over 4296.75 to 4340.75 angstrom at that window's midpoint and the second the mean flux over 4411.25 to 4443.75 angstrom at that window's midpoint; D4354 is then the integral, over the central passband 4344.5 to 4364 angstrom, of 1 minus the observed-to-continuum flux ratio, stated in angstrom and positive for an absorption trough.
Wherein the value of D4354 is -1.6 angstrom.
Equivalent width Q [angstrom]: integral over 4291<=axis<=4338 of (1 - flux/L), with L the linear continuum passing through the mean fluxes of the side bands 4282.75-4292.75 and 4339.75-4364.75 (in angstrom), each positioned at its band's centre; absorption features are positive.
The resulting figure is 5.4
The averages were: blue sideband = 7.09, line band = 6.24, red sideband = 7.01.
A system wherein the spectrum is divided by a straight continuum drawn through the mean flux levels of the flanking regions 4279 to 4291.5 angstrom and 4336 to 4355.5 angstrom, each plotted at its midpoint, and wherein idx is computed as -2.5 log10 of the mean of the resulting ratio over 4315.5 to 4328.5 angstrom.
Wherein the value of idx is 0.03 mag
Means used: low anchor 7.16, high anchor 6.53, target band 6.57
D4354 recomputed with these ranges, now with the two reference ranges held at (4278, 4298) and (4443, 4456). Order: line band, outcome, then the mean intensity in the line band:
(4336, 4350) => 2.2 angstrom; 6.17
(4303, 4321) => 2.0 angstrom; 6.28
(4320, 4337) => 2.0 angstrom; 6.33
